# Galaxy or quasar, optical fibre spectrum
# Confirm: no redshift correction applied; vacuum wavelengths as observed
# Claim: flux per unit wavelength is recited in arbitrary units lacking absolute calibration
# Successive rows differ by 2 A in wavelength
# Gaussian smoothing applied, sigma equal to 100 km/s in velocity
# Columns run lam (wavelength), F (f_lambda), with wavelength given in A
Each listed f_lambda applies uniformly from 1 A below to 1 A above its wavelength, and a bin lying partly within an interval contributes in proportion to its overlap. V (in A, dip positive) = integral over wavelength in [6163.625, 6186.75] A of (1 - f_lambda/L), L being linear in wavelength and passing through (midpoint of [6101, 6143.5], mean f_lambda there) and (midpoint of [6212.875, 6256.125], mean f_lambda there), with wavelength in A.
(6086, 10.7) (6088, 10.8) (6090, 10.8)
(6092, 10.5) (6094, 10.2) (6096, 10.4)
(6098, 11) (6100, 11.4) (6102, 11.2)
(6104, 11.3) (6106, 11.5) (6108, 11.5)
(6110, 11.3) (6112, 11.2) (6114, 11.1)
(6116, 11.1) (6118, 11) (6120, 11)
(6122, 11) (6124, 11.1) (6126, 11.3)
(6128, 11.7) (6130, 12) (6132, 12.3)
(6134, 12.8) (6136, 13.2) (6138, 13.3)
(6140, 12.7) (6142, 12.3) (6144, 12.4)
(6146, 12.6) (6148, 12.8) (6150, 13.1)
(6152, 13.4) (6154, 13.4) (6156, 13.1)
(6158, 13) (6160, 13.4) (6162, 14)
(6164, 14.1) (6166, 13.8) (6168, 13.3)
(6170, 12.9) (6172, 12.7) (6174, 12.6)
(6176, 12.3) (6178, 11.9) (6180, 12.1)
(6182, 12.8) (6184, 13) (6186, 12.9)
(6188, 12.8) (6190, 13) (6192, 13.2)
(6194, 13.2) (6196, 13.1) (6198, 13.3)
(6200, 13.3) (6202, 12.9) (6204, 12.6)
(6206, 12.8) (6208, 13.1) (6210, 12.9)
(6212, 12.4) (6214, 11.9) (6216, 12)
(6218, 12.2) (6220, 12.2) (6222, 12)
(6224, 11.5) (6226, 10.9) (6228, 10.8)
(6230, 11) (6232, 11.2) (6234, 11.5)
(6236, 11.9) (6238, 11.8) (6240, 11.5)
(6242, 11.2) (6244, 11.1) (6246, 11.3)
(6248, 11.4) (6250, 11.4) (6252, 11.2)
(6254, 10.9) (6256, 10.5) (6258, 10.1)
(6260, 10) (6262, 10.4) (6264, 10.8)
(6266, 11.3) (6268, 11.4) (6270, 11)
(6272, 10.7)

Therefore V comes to -2.5 A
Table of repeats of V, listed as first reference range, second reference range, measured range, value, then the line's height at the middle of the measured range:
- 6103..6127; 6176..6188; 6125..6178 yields -4.07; 11.9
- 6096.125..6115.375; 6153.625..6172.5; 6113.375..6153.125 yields 0.50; 12.3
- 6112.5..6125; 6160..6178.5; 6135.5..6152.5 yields -1.07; 12.1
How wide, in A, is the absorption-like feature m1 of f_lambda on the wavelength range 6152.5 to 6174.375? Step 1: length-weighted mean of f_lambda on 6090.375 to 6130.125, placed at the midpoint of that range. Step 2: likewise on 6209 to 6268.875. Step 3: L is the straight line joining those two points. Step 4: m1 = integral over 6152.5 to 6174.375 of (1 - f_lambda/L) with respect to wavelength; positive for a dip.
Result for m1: -4.1 A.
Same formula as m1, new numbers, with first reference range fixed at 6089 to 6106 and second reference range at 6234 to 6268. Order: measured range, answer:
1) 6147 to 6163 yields -3.4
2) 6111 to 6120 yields -0.1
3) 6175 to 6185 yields -1.3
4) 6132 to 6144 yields -2.0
